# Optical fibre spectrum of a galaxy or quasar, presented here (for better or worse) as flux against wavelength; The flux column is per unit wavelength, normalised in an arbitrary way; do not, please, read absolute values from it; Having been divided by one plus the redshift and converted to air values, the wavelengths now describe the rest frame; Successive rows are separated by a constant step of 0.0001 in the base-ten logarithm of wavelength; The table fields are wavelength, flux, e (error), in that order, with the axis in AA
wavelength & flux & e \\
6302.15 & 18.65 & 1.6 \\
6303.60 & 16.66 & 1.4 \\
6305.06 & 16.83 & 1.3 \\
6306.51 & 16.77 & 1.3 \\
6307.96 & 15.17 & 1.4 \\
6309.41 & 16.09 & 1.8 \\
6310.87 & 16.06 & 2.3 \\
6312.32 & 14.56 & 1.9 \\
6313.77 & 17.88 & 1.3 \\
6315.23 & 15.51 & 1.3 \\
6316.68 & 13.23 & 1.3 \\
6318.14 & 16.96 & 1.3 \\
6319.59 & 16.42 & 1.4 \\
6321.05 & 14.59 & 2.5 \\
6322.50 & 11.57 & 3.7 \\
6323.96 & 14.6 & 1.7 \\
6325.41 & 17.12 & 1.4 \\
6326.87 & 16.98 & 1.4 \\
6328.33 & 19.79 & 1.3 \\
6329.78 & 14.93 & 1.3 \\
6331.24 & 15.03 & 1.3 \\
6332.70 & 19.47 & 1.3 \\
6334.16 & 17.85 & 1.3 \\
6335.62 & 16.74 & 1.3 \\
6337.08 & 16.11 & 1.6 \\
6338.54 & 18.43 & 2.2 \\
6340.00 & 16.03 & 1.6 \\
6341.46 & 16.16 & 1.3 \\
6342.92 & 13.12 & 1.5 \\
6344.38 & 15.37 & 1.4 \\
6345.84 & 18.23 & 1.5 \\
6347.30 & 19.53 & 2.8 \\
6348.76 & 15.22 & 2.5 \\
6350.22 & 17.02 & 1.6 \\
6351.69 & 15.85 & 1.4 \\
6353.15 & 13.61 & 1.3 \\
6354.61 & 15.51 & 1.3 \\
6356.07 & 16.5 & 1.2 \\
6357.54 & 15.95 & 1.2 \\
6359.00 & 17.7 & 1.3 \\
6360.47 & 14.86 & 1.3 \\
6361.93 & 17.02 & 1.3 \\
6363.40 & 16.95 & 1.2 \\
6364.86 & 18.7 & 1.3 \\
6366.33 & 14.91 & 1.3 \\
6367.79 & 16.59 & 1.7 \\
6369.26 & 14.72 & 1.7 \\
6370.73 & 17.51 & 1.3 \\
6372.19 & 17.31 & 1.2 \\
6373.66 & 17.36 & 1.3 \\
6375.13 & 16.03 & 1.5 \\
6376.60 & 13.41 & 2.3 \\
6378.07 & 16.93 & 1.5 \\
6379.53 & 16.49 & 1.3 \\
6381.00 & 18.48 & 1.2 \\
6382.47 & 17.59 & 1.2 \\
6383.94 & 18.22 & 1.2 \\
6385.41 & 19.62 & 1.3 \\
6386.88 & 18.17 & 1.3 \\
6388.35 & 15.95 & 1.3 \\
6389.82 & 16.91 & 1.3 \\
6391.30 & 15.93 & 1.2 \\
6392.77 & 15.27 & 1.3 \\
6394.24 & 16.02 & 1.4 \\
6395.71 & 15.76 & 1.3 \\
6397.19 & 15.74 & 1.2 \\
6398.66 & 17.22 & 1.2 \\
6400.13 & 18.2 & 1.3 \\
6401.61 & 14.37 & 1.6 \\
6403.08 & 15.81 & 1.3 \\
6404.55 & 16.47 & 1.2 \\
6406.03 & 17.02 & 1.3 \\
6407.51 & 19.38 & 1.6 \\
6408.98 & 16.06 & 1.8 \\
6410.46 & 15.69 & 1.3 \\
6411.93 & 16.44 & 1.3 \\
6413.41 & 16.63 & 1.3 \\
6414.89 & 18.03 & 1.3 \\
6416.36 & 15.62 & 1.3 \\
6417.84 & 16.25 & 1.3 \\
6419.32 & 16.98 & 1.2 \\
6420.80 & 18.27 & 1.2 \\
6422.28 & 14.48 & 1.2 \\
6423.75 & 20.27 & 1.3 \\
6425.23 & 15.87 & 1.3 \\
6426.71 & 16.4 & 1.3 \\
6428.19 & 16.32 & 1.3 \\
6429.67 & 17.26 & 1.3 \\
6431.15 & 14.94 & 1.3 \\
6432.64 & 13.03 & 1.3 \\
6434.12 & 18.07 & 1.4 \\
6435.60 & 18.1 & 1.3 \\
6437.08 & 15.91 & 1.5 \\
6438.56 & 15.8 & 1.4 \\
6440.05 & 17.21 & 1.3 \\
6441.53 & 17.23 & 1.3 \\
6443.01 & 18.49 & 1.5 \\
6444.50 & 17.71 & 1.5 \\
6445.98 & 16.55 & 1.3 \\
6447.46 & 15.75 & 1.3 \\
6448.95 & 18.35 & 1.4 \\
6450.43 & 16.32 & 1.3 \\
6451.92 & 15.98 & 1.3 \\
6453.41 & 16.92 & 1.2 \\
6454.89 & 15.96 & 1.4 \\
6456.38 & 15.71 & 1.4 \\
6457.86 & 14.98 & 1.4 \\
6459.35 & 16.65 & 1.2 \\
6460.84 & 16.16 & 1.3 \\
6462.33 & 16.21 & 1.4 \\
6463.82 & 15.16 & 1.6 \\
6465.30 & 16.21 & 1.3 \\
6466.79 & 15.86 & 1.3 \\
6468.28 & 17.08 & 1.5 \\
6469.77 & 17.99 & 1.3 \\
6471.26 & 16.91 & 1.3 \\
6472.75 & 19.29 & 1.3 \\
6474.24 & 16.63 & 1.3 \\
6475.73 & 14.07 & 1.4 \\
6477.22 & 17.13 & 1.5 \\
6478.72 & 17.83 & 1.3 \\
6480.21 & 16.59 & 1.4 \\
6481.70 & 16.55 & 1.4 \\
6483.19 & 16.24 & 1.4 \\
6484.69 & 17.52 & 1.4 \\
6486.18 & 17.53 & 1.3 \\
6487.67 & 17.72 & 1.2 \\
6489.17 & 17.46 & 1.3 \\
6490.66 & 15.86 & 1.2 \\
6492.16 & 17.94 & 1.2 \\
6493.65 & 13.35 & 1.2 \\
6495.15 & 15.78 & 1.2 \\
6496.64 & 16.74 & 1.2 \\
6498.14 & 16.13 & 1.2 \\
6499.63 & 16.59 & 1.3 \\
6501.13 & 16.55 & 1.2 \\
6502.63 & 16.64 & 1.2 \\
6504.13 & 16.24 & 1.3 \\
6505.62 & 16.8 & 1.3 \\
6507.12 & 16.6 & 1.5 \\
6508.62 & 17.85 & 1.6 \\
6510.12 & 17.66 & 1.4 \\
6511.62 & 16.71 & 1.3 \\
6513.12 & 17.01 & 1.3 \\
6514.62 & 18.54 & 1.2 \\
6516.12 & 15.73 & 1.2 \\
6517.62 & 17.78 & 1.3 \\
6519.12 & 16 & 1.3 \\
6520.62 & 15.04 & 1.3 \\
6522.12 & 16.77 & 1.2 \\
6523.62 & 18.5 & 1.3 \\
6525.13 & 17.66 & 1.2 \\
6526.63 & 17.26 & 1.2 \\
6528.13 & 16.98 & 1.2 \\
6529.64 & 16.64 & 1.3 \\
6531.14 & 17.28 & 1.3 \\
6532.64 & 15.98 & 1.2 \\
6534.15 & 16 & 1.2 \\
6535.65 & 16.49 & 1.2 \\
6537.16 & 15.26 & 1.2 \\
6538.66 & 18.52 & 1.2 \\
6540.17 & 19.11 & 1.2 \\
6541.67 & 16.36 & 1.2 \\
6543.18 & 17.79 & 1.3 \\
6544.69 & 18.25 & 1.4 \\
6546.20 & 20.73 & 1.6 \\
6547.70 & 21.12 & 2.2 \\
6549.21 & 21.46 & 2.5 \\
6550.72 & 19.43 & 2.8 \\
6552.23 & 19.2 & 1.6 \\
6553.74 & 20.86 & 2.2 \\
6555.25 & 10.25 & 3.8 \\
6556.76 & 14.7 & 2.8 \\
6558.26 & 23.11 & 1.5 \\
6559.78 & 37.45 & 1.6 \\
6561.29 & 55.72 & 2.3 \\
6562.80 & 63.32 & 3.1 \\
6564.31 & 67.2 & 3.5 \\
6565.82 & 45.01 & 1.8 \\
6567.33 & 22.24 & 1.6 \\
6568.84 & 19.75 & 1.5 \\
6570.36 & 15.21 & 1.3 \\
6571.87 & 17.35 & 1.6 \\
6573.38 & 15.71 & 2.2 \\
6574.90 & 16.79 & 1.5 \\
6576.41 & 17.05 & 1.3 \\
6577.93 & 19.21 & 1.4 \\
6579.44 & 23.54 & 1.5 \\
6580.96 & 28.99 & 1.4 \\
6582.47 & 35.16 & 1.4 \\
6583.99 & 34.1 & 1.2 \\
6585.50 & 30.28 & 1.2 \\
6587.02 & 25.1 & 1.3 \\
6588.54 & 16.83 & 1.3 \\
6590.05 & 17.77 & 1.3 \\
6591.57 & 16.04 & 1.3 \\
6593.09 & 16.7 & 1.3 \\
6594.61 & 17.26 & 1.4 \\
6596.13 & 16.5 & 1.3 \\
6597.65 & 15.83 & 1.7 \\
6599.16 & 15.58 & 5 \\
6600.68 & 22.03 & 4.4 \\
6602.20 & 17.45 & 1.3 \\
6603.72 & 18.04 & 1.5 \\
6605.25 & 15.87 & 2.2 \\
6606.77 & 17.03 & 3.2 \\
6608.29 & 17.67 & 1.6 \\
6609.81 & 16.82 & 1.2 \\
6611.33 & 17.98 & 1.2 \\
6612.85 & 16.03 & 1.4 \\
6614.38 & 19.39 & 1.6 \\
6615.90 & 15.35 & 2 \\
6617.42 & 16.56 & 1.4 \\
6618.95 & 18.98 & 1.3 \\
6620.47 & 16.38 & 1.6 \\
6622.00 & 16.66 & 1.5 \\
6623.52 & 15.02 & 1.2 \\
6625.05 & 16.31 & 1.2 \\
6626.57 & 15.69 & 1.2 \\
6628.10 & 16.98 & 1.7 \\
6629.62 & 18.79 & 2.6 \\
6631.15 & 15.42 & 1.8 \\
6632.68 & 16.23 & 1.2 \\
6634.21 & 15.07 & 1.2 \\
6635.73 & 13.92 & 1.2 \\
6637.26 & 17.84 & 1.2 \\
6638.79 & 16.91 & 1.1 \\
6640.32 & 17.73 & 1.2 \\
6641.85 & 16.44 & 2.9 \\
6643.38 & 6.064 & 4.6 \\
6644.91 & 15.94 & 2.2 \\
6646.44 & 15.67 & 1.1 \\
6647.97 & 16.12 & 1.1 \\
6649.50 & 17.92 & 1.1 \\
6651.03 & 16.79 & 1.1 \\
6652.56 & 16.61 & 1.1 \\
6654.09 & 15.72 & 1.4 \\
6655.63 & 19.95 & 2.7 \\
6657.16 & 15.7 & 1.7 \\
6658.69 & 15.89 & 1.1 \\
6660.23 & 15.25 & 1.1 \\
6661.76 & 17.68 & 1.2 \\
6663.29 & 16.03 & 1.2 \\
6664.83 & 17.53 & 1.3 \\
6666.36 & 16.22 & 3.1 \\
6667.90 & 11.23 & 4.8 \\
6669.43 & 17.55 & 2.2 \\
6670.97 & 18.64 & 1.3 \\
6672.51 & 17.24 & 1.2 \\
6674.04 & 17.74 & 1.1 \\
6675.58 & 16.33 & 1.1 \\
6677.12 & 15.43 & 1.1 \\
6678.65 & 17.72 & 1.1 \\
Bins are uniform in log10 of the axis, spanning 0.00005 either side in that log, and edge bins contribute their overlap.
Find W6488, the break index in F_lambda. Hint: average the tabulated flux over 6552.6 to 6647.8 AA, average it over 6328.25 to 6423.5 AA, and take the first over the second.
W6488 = 1.26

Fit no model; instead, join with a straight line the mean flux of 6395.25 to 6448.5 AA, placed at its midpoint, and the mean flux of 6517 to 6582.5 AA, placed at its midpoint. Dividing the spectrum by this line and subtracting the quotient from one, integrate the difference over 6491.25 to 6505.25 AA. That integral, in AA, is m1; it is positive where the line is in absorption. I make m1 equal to 2.7 AA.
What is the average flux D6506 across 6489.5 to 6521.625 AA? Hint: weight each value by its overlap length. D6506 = 16.6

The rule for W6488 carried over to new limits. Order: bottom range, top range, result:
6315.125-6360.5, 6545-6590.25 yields 1.64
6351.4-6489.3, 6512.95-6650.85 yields 1.20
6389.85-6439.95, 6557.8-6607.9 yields 1.53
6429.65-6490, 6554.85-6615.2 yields 1.43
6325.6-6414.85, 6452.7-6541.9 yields 1.01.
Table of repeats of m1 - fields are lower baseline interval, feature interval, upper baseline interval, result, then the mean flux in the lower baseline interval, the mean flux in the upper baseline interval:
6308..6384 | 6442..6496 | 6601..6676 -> -0.82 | 16.3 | 16.5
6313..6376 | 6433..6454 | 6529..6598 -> 2.66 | 16.3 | 23.2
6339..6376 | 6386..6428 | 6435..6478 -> -0.38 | 16.3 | 16.6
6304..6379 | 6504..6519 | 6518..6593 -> 3.02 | 16.2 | 22.7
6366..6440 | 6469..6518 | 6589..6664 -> -0.73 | 16.6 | 16.6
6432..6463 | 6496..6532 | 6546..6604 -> 6.53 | 16.5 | 24.4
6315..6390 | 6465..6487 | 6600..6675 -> -0.55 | 16.4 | 16.6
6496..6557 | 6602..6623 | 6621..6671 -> -0.92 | 17.3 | 16.1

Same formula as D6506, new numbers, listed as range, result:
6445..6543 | 16.7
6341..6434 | 16.5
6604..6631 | 16.9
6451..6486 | 16.5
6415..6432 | 16.6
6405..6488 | 16.7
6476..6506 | 16.6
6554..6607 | 24.6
